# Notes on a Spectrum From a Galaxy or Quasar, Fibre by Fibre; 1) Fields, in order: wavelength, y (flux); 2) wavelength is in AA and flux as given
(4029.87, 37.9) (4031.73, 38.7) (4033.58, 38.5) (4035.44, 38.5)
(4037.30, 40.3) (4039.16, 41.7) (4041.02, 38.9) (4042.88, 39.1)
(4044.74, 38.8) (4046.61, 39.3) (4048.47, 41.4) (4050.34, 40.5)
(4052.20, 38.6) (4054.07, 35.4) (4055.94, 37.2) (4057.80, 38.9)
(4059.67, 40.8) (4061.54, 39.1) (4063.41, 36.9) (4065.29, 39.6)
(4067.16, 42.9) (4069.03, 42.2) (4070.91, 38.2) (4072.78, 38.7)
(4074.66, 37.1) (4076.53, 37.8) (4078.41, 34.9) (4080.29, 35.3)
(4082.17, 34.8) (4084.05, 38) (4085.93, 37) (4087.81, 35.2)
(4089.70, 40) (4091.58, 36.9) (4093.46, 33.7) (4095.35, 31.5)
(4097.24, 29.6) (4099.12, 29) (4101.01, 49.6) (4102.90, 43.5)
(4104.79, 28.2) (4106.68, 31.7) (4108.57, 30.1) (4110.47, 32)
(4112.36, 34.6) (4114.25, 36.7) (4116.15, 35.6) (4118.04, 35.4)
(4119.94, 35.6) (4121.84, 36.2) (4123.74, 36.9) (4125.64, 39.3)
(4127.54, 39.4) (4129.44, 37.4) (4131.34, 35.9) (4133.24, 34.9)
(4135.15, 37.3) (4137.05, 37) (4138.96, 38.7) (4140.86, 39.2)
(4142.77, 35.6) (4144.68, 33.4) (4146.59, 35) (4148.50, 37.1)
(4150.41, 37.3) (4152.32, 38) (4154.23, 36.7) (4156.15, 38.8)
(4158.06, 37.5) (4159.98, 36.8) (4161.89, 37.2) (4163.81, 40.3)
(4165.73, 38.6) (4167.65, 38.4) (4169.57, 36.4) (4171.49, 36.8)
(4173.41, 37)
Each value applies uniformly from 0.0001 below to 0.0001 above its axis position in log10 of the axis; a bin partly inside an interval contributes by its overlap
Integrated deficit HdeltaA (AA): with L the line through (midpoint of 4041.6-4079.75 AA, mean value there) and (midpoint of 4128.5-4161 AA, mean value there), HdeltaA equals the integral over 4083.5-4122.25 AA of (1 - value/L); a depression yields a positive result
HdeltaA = 2.7 AA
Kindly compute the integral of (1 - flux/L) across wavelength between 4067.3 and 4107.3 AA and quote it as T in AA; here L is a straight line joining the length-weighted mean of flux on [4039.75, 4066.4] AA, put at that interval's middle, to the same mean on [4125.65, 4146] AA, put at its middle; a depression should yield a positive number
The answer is 1.72 AA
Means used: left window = 39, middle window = 36.5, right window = 37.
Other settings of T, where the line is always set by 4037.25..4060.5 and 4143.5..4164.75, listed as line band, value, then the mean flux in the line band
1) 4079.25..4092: 0.59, 36.7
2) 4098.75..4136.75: 1.75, 36.1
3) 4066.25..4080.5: 0.08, 38.5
